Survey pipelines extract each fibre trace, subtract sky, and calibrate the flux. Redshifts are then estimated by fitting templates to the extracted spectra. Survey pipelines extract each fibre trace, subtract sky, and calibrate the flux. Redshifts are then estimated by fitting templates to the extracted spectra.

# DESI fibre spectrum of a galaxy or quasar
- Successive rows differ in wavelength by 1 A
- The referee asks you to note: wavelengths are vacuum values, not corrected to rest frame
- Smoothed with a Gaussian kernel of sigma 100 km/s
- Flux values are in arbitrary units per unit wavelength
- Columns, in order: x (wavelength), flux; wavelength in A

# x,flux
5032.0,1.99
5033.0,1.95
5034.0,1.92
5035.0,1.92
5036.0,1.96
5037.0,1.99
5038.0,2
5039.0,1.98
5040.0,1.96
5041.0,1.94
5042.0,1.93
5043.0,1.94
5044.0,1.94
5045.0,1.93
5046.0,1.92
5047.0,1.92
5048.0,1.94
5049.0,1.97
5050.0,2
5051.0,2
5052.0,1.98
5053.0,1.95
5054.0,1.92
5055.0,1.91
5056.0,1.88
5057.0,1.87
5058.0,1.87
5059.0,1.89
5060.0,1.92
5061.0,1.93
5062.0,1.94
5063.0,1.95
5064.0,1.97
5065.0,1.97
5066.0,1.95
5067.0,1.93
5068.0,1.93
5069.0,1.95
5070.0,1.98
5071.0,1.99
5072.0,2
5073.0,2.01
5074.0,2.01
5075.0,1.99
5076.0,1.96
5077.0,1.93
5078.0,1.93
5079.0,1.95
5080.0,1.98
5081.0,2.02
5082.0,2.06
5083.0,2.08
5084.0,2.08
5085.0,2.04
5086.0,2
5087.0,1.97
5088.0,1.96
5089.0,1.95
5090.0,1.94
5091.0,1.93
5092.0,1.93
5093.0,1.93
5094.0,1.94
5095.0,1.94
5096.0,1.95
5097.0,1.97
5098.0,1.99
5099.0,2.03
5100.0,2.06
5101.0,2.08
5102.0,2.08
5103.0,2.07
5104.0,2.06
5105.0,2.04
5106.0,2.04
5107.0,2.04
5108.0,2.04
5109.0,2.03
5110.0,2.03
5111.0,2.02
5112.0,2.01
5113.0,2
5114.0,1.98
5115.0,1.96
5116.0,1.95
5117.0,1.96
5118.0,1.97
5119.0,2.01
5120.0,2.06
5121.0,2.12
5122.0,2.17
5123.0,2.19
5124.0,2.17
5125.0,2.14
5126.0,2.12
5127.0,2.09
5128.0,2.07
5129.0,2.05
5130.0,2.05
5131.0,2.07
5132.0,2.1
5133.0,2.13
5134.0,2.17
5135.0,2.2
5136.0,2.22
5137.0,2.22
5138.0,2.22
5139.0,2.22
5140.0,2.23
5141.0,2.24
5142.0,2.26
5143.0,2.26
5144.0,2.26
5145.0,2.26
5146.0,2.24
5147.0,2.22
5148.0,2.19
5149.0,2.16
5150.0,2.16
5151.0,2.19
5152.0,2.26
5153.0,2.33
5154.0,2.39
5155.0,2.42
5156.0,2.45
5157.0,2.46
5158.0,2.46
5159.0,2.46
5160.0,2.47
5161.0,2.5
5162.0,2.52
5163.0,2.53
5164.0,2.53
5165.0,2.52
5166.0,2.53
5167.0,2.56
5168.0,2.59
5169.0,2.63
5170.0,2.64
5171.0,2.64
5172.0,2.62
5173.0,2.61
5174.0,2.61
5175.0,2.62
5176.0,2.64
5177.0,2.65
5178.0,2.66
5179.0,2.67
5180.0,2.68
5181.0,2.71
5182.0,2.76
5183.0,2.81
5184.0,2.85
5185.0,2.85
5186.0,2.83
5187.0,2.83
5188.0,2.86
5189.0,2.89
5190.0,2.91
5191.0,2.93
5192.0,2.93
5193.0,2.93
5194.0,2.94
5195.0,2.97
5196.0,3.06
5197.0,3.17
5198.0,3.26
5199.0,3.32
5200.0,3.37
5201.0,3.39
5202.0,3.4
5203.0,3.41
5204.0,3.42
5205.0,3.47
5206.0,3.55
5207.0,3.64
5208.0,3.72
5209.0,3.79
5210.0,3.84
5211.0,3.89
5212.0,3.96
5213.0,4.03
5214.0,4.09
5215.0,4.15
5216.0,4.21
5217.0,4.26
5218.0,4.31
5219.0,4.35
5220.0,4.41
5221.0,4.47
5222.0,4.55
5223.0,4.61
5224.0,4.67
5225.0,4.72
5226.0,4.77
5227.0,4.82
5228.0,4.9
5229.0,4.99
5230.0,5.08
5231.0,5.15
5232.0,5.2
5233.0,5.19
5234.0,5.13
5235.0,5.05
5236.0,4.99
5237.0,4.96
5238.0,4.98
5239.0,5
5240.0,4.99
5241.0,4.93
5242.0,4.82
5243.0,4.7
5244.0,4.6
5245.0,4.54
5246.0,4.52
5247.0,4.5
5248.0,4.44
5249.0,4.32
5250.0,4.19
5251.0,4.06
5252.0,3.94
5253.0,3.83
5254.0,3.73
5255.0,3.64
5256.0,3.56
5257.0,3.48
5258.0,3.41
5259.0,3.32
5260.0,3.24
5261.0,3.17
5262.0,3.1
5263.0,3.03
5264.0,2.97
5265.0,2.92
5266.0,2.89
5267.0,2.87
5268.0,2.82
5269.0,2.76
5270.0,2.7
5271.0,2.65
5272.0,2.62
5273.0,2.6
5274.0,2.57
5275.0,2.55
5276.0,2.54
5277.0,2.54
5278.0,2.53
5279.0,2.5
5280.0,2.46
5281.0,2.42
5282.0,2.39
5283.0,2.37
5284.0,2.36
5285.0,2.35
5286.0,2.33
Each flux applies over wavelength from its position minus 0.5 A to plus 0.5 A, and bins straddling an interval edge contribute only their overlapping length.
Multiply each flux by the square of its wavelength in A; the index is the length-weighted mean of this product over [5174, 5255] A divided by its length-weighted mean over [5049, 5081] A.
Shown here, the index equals 2.1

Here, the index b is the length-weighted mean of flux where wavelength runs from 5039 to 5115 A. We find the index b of 1.97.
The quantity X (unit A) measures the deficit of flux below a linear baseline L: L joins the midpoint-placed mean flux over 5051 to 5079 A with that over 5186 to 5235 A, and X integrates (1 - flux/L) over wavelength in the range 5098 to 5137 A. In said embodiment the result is 8.6 A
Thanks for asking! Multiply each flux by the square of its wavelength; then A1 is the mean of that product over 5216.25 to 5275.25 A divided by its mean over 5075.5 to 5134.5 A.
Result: 2.1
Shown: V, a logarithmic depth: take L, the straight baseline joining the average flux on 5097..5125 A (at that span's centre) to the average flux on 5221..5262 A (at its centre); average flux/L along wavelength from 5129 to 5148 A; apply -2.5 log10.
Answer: 0.163 mag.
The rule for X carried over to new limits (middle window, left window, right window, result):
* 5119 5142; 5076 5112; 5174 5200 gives 1.9 A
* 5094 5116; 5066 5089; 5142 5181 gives 1.3 A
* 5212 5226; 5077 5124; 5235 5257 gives -1.4 A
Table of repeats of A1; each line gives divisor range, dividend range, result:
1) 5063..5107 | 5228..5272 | 2.17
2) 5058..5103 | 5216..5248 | 2.56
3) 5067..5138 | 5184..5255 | 2.09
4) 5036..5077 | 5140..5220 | 1.57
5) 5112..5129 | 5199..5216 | 1.86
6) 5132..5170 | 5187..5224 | 1.58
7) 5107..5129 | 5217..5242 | 2.46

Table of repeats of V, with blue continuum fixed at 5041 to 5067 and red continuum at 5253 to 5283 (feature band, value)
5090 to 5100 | 0.085 mag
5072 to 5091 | 0.037 mag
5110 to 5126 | 0.090 mag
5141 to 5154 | 0.056 mag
